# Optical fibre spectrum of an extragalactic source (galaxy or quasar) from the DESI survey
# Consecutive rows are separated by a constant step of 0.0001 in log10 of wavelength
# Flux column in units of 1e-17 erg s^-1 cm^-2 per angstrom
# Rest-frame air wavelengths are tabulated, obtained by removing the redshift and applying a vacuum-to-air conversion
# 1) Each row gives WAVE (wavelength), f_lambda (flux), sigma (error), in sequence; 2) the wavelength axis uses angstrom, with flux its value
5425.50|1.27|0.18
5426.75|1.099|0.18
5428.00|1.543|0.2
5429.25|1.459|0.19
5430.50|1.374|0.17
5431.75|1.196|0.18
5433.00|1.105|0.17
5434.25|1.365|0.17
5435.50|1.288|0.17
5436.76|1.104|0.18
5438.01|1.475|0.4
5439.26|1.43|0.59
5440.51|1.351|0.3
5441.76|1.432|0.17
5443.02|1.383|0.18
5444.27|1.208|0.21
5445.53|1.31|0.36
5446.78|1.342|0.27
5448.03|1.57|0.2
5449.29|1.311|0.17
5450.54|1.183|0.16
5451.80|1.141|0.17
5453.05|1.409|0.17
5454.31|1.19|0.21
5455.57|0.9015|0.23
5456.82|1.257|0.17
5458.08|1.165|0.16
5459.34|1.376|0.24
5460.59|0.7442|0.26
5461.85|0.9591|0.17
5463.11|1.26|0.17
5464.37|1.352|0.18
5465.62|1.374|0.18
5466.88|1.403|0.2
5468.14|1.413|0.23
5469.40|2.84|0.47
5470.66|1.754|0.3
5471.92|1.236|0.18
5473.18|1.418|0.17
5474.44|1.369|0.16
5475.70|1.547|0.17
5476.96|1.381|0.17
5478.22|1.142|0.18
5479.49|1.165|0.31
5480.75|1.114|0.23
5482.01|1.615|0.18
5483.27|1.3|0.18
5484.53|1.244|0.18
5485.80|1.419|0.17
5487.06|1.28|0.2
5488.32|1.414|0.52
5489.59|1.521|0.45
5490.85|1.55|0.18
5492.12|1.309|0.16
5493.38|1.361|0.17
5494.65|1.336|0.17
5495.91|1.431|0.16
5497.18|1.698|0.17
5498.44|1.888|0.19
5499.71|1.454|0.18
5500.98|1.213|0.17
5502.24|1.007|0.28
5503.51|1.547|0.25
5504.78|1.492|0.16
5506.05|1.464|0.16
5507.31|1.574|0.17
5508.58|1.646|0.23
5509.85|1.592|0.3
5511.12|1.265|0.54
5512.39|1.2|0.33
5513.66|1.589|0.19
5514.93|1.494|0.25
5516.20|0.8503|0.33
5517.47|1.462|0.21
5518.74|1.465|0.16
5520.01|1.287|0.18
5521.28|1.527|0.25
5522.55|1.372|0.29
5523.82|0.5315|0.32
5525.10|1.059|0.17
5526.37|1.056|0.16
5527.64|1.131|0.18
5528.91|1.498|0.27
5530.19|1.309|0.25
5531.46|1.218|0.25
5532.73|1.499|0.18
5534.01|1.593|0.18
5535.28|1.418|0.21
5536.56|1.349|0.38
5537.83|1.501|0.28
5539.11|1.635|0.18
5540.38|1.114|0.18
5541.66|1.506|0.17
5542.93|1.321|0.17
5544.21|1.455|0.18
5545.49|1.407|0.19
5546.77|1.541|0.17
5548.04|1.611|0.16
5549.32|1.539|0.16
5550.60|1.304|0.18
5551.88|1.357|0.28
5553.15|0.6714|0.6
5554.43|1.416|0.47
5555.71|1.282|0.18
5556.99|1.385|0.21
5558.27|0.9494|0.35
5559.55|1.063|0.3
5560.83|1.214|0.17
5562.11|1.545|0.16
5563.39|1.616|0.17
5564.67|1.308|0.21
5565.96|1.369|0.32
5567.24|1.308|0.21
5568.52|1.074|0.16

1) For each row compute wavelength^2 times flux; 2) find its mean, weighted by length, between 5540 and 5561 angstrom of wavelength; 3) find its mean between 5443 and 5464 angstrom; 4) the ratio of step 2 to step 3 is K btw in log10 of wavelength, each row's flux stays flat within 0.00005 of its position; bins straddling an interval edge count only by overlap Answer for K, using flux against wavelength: 1.11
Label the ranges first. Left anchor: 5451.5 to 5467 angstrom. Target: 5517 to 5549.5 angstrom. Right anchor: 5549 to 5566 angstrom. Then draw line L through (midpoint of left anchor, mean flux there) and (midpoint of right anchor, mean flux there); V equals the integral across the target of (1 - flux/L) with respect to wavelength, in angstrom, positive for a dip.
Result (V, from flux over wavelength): -2.62 angstrom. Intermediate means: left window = 1.19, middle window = 1.36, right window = 1.28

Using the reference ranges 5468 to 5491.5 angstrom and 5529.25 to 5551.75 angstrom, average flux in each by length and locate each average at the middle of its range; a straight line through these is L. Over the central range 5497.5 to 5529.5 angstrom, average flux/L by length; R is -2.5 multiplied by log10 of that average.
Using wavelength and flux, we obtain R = 0.073 mag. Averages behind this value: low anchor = 1.46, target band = 1.35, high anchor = 1.43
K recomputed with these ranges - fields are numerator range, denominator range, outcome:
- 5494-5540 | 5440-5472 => 1.05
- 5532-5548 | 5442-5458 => 1.18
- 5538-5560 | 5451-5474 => 1.02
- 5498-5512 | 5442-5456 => 1.16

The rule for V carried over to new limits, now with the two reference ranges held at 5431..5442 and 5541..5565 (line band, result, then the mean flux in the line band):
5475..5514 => -2.6 angstrom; 1.41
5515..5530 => 1.3 angstrom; 1.22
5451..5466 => 1.6 angstrom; 1.17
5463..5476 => -2.4 angstrom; 1.55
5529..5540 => -0.8 angstrom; 1.44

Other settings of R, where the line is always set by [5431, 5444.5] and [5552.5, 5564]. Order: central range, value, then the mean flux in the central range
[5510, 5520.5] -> -0.06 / 1.34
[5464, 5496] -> -0.12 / 1.44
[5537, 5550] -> -0.17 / 1.46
